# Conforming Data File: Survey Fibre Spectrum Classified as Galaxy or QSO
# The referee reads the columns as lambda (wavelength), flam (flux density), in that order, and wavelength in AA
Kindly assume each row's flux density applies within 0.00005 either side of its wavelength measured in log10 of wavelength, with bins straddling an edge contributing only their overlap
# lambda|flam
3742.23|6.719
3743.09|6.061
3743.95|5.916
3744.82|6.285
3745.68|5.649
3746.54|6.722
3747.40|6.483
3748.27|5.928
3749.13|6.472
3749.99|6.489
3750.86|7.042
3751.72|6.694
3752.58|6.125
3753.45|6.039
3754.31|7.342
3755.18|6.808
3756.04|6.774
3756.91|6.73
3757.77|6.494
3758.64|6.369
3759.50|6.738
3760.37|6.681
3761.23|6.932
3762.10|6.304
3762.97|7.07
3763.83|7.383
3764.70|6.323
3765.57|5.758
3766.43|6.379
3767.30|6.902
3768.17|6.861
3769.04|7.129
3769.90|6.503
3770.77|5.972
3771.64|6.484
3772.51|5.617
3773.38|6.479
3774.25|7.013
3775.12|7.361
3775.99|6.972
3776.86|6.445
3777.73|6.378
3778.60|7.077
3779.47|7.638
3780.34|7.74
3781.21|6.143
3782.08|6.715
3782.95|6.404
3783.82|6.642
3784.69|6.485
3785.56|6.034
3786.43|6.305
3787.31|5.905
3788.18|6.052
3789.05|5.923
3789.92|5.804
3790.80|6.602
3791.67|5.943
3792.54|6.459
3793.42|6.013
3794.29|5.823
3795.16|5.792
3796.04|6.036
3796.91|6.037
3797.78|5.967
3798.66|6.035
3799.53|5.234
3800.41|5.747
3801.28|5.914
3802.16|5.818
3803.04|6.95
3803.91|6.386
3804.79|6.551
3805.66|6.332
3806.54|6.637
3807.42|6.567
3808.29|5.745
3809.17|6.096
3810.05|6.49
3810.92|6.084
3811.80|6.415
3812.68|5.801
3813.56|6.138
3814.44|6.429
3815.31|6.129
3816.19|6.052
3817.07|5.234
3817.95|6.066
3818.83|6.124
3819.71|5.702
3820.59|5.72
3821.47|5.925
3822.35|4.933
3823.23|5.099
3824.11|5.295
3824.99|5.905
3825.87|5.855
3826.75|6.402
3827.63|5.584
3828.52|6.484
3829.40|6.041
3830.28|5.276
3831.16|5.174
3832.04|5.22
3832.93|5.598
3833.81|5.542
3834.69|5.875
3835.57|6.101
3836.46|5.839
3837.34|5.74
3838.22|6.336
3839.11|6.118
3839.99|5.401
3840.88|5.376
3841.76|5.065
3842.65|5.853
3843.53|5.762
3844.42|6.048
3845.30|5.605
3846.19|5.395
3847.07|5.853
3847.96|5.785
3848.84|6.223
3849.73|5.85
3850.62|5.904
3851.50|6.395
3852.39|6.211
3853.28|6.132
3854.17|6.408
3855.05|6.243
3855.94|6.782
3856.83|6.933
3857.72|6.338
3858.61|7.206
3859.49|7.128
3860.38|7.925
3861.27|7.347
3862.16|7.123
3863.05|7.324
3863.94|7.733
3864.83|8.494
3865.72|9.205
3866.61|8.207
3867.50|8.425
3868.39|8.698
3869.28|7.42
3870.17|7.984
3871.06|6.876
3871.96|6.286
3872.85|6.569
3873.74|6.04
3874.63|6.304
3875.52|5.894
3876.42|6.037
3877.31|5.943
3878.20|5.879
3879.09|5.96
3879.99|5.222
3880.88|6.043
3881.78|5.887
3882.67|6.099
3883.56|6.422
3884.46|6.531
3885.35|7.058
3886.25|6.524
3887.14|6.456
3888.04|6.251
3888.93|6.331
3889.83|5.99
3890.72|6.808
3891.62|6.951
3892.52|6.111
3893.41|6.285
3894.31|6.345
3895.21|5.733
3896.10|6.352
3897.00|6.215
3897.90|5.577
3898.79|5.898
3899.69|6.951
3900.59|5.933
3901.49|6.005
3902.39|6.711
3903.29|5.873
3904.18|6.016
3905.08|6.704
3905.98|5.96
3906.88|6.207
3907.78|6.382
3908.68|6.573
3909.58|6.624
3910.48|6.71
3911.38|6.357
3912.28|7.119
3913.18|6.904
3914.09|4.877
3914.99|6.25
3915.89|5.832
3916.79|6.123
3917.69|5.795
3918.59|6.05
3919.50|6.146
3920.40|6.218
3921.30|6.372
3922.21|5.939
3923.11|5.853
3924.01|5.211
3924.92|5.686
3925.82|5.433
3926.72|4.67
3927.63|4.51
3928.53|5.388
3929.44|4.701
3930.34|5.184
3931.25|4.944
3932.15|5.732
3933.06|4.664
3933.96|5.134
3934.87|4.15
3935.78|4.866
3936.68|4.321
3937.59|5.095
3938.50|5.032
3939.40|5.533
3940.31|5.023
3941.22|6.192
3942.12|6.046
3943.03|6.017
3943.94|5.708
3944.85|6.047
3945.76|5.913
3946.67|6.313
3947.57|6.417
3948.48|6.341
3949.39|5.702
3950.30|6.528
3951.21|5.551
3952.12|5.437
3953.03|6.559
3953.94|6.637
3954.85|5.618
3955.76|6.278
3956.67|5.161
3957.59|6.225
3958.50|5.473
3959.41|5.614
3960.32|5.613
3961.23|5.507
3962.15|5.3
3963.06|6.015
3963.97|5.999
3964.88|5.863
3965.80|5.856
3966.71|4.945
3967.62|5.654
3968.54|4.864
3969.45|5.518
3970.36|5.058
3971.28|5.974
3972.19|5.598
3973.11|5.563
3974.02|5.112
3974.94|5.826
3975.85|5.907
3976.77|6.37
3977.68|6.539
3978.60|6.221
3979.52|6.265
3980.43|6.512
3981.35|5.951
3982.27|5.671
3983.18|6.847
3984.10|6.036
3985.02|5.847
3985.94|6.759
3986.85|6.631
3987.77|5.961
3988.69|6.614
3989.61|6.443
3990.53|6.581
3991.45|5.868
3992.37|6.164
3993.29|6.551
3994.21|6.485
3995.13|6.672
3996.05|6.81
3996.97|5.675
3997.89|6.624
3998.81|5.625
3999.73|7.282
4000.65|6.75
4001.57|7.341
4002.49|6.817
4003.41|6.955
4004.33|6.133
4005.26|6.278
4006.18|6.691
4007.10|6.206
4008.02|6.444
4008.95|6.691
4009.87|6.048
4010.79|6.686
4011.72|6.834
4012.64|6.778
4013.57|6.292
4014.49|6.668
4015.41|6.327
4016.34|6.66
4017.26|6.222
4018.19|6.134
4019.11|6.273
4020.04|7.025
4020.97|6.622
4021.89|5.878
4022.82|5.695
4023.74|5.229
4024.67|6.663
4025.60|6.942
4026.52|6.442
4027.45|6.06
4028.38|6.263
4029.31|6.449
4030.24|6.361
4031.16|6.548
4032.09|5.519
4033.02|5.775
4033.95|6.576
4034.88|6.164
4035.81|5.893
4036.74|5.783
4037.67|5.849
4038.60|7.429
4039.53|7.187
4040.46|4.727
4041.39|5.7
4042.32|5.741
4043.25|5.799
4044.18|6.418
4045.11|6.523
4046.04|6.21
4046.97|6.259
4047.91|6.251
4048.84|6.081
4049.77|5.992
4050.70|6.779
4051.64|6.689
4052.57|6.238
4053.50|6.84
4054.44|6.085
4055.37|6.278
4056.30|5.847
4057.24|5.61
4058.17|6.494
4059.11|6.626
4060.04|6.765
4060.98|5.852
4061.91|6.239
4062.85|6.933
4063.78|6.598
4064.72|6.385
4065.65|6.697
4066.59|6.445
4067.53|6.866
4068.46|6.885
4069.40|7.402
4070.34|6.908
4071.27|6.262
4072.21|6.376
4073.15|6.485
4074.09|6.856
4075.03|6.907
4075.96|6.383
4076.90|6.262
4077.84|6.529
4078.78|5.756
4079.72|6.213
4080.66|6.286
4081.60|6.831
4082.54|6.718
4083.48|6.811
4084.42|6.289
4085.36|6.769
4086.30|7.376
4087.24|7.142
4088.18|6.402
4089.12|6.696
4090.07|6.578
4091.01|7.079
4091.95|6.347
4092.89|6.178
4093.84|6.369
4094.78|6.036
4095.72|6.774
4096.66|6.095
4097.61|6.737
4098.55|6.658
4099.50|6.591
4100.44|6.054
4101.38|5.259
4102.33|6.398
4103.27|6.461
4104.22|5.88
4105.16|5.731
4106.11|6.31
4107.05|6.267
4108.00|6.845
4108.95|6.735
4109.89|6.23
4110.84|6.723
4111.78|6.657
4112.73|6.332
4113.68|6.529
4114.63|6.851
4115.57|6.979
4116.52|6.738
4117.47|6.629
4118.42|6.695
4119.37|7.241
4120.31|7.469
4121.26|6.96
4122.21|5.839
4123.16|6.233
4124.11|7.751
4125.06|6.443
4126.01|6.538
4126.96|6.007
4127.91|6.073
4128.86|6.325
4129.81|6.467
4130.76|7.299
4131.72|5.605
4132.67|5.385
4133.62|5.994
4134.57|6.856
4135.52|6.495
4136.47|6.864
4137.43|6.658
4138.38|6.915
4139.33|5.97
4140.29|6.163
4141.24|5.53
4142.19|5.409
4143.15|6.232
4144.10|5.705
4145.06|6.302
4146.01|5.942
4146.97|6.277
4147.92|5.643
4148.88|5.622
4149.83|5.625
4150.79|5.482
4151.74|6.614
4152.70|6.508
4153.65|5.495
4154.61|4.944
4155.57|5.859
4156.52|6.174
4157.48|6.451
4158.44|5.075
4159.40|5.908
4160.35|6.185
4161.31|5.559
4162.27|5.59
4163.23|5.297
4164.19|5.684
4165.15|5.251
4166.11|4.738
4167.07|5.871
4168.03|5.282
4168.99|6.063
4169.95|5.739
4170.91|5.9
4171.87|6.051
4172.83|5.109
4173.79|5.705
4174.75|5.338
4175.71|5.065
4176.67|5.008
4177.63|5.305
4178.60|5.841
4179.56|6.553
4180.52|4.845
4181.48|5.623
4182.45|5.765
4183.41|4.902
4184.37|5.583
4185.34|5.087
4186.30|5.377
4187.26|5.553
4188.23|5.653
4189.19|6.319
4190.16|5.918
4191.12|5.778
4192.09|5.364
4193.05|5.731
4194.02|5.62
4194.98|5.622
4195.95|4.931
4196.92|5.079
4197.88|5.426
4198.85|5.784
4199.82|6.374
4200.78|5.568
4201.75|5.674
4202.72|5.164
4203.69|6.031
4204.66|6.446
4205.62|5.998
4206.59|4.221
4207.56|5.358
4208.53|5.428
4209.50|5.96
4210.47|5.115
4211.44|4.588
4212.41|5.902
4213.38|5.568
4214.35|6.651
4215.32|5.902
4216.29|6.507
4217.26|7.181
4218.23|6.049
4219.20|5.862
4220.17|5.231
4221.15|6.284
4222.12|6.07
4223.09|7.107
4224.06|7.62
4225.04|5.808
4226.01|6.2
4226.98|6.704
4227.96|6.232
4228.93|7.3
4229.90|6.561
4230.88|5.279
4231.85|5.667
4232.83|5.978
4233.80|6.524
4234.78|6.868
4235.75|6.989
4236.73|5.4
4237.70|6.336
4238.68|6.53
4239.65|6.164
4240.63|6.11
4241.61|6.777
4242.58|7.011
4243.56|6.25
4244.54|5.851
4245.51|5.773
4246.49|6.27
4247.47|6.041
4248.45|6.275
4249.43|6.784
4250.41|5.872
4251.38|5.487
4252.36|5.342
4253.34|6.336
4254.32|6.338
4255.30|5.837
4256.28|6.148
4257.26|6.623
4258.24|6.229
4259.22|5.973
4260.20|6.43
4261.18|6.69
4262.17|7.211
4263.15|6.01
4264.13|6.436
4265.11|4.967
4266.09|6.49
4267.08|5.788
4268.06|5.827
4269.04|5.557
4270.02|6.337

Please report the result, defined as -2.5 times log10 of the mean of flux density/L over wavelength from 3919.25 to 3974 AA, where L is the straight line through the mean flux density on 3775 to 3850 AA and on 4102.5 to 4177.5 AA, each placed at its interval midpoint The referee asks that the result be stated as 0.091 mag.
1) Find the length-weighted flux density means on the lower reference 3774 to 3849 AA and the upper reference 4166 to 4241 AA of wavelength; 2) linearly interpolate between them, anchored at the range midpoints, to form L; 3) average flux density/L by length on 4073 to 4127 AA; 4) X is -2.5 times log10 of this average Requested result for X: -0.114 mag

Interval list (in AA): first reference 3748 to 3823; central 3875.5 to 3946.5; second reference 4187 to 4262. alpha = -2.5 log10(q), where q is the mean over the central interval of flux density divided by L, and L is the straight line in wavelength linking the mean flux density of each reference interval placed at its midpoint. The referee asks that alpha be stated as 0.062 mag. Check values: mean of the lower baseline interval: 6.34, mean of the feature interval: 5.9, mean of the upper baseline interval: 6.03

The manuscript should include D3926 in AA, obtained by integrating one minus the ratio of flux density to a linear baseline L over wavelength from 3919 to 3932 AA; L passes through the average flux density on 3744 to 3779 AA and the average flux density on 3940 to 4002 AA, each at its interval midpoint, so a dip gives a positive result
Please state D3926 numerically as 1.5 AA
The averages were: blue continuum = 6.57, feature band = 5.45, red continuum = 6.03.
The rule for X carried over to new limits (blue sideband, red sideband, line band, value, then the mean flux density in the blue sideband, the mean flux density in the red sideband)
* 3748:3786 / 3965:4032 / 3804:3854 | 0.11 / 6.64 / 6.25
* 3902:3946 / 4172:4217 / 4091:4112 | -0.13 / 5.73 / 5.59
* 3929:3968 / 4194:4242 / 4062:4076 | -0.16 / 5.6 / 6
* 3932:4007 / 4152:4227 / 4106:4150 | -0.11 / 5.95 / 5.72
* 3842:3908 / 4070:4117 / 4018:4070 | 0.03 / 6.5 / 6.49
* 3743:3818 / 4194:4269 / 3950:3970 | 0.09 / 6.38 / 6.05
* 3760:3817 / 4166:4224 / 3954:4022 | -0.03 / 6.36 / 5.68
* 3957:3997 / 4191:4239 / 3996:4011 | -0.10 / 5.98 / 5.95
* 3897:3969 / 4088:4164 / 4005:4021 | -0.09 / 5.78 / 6.27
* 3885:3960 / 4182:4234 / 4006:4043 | -0.07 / 5.91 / 5.84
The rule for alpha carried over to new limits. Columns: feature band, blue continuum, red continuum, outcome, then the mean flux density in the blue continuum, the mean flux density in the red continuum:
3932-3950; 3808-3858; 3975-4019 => 0.134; 5.9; 6.42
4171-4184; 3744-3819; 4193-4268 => 0.113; 6.38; 6.05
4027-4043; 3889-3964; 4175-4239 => -0.047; 5.86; 5.85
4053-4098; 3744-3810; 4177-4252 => -0.076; 6.42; 5.93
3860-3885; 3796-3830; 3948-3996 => -0.157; 6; 5.97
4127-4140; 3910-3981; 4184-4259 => -0.082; 5.71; 5.98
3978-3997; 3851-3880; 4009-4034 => 0.024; 6.95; 6.33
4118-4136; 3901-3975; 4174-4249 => -0.117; 5.74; 5.9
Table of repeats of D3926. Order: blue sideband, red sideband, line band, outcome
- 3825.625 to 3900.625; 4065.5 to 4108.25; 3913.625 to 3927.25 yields 1.4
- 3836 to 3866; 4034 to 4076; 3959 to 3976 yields 2.2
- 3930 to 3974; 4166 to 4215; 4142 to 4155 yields -0.7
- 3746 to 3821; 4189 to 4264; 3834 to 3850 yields 1.4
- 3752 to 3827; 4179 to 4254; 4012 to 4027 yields -0.7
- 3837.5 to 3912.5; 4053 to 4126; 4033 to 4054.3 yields 1.0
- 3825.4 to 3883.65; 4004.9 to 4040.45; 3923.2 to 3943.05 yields 3.8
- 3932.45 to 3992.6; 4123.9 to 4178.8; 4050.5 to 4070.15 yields -2.2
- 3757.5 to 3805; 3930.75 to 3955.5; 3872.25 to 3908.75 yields -2.1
